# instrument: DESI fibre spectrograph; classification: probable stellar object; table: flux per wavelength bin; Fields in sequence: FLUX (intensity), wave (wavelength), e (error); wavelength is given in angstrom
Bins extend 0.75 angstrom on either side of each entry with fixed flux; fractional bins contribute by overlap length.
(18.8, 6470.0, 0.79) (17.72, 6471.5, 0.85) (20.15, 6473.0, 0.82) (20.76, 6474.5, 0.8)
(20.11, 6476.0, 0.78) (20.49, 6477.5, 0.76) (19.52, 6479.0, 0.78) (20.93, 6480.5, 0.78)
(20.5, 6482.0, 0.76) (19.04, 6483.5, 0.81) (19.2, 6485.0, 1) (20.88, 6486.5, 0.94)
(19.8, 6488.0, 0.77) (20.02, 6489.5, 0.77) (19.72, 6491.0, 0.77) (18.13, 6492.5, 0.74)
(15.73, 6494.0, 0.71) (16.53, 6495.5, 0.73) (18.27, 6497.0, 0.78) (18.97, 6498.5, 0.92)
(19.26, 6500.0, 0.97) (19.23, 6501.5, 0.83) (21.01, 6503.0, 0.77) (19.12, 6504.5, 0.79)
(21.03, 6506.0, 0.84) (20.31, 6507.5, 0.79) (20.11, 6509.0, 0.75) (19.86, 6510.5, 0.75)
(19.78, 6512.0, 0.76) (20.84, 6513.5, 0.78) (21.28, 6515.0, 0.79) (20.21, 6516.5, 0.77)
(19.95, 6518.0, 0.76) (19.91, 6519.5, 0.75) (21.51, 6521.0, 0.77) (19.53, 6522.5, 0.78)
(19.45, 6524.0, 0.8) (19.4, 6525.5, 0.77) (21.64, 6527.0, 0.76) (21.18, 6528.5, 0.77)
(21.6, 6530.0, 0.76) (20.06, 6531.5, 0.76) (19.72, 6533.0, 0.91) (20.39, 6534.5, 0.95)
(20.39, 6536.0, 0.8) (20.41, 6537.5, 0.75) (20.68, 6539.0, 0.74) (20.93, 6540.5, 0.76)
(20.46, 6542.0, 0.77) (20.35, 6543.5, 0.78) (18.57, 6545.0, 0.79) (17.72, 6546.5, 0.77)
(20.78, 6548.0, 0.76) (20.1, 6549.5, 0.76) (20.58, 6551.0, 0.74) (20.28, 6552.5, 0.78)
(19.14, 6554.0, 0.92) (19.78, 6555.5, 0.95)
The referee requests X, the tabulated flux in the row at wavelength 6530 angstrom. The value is 21.6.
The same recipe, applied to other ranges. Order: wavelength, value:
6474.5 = 20.76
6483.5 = 19.04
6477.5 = 20.49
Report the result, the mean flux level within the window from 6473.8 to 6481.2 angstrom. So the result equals 20.4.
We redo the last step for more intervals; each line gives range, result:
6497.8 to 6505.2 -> 19.5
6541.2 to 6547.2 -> 19.3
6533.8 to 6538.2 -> 20.4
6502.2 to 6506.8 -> 20.4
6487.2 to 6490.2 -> 19.9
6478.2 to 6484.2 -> 20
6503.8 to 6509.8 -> 20.1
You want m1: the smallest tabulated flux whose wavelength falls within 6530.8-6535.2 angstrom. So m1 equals 19.72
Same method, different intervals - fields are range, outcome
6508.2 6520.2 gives 19.78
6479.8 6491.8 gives 19.04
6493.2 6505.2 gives 15.73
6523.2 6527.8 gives 19.4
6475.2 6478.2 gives 20.11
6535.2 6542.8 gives 20.39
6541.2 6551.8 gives 17.72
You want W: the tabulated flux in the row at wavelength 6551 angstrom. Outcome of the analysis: 20.58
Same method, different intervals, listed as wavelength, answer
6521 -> 21.51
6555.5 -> 19.78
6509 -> 20.11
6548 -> 20.78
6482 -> 20.5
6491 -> 19.72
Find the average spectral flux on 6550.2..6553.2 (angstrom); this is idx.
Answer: 20.4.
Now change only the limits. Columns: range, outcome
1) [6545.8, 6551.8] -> 19.8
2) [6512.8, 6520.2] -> 20.4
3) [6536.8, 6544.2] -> 20.6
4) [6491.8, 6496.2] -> 16.8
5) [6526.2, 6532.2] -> 21.1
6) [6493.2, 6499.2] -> 17.4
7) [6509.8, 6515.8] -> 20.4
